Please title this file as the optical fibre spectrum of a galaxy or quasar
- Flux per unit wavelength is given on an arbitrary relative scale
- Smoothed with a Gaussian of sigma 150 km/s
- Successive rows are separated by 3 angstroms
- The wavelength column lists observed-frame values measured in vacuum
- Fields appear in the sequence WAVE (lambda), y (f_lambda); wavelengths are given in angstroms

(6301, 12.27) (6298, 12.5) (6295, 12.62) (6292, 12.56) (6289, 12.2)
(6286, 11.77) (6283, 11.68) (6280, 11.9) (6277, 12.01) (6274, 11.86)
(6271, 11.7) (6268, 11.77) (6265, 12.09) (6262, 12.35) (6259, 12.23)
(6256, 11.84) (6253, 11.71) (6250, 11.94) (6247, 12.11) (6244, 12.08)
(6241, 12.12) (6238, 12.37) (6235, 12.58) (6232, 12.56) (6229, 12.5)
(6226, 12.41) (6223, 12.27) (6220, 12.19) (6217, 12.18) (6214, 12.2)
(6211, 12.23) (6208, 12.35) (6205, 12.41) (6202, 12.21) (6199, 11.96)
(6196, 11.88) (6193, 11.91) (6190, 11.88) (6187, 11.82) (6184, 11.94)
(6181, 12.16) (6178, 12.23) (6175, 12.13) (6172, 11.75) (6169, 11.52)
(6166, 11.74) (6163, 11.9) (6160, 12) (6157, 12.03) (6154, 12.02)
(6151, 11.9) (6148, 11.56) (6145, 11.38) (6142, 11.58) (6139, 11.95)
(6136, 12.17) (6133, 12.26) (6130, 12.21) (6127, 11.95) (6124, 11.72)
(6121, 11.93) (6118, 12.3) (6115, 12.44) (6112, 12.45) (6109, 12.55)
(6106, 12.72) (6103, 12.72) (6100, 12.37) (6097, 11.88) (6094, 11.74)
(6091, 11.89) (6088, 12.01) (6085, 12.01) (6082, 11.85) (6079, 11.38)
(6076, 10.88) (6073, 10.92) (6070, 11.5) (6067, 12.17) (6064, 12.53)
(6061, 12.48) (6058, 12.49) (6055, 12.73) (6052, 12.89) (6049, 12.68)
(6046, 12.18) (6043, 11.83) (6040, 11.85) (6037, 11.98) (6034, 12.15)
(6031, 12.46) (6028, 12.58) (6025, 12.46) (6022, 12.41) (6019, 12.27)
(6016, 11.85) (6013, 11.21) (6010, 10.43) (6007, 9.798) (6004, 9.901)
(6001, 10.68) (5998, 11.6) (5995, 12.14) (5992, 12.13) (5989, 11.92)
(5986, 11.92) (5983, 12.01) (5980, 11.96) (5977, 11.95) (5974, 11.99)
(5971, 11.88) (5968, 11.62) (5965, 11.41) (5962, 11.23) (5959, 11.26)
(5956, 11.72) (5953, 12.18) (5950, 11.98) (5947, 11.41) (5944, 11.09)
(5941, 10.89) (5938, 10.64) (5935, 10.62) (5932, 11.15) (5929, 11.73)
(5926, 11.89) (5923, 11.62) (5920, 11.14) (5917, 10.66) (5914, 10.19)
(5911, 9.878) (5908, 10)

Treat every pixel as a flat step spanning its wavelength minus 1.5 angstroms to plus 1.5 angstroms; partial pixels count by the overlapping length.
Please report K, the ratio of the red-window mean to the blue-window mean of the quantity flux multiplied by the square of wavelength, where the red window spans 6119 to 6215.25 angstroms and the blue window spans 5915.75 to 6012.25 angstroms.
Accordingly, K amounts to 1.12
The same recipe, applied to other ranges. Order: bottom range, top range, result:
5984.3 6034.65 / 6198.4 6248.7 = 1.13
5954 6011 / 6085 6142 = 1.11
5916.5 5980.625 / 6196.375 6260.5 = 1.17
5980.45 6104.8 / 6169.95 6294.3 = 1.08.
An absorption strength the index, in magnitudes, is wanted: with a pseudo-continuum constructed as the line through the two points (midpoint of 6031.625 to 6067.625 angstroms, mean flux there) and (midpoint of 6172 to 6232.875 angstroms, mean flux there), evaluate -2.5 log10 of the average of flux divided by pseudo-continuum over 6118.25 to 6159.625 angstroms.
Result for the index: 0.03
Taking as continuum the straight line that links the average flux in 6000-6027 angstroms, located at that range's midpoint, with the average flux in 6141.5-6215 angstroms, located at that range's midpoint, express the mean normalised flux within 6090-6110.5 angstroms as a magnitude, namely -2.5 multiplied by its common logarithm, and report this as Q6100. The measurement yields -0.06 mag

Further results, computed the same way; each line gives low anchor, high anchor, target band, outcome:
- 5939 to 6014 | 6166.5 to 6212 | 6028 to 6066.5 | -0.065 mag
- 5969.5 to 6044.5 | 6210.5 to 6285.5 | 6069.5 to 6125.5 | -0.009 mag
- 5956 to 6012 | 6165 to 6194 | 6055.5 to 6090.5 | -0.019 mag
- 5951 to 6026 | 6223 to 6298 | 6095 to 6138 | -0.036 mag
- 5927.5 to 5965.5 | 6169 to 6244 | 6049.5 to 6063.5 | -0.086 mag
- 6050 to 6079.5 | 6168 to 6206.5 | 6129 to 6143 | -0.003 mag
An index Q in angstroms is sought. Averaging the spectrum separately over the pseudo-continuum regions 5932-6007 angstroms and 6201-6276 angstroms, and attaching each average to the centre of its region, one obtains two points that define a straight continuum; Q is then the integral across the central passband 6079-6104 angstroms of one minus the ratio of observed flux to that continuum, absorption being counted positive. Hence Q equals -0.5 angstroms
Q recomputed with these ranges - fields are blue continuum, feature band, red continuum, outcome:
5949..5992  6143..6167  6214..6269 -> 0.50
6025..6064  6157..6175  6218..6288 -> 0.55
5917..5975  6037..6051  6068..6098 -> -0.71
